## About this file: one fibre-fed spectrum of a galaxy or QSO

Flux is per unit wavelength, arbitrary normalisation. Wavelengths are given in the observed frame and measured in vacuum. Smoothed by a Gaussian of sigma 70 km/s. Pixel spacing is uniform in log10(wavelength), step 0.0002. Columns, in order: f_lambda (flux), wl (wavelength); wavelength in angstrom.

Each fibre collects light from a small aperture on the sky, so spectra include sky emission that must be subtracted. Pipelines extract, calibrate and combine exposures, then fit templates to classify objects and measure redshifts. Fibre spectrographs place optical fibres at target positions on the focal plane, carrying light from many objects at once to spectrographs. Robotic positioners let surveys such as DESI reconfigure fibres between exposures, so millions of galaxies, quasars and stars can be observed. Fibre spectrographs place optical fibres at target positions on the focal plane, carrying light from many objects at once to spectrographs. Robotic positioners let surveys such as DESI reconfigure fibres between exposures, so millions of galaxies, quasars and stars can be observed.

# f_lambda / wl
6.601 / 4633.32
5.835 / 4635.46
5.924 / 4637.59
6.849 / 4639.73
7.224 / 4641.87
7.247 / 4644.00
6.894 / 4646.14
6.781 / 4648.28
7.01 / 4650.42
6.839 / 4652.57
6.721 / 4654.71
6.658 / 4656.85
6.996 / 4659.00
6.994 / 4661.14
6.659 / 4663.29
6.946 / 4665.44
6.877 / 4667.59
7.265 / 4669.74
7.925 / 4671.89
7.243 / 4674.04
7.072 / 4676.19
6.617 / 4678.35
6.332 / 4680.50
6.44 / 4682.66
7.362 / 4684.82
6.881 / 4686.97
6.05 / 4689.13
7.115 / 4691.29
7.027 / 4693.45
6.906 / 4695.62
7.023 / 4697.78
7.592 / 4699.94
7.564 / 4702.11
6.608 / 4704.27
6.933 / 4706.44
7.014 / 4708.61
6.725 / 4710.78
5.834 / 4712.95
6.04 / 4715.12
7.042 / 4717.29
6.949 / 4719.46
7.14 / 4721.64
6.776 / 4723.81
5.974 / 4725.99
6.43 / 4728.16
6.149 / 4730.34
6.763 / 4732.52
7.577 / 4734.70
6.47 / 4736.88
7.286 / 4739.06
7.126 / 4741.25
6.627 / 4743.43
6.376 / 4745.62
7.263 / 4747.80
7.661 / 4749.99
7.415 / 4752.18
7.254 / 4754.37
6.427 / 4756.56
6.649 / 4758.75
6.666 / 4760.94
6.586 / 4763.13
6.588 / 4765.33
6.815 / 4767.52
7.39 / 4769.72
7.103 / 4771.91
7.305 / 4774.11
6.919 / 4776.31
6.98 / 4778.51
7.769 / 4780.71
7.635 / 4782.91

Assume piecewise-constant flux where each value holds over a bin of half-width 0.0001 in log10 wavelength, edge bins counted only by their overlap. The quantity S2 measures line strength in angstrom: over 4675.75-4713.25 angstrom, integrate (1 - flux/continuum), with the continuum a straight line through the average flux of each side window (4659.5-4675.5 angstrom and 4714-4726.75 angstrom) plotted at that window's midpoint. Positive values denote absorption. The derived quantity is 0.2 angstrom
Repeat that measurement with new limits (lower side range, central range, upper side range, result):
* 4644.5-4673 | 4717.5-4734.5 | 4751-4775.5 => 0.7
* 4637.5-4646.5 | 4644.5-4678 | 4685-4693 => -0.6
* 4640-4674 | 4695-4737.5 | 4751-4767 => 0.7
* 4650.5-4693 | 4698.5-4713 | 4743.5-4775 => -0.1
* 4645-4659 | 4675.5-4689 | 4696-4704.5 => 0.7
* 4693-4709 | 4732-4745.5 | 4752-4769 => -0.1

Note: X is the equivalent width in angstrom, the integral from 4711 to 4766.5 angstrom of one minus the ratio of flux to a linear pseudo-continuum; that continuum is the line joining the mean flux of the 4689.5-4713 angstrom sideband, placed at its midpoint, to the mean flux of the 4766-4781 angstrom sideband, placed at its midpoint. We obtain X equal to 2.3 angstrom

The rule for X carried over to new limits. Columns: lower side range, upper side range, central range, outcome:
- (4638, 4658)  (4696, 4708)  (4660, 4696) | 0.5 angstrom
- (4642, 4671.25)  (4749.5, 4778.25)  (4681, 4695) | 0.3 angstrom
